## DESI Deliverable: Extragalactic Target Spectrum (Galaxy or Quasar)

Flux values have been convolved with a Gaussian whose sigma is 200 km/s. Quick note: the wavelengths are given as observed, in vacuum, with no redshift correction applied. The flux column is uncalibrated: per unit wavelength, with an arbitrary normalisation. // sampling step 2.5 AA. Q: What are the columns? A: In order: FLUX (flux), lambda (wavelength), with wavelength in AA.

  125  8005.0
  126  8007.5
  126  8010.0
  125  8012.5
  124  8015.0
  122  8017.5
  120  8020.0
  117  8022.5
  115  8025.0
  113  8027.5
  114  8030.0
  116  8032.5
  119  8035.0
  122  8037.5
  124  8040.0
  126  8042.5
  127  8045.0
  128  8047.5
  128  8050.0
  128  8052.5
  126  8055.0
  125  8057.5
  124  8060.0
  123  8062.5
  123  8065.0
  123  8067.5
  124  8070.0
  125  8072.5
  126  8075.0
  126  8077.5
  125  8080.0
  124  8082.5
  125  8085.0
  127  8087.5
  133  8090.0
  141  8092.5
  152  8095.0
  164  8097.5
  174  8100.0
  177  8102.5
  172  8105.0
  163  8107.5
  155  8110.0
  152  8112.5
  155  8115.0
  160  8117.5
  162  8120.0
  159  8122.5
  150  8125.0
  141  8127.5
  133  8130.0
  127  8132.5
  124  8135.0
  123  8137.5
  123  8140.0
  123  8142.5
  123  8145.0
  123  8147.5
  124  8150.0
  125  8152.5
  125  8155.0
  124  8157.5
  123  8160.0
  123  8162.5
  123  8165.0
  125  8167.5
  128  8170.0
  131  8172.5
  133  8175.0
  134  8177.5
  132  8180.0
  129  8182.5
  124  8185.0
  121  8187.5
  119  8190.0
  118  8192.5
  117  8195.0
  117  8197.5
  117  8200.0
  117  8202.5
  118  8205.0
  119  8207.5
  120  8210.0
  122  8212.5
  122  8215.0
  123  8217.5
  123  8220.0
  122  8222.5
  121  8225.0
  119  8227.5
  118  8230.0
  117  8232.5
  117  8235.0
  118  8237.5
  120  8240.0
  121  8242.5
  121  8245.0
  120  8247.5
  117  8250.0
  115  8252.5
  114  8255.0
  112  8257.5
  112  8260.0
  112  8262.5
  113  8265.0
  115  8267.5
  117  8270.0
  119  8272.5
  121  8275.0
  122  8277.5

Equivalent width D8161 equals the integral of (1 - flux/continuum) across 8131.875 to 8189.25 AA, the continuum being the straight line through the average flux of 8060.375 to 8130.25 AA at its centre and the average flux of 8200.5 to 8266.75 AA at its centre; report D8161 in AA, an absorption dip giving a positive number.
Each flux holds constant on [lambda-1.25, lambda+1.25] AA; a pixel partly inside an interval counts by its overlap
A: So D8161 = 2.5 AA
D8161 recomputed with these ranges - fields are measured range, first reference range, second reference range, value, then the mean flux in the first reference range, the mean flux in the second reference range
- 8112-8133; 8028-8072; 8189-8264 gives -4.88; 123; 118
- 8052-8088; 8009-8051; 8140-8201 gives -0.76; 121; 124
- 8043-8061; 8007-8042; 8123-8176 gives -0.70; 120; 128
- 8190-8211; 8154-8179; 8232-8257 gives 0.87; 127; 118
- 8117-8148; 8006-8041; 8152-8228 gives -3.53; 120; 123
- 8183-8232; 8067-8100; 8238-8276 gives 0.62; 134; 117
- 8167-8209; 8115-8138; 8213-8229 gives 1.91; 143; 122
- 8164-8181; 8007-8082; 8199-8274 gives -1.39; 123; 118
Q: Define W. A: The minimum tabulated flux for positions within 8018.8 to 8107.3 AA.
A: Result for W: 113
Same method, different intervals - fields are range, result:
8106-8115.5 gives 152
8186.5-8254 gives 115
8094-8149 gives 123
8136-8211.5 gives 117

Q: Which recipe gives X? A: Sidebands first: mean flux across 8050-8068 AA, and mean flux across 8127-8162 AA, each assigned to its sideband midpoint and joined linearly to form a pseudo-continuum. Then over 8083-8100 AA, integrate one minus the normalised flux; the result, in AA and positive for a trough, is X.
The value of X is -2.31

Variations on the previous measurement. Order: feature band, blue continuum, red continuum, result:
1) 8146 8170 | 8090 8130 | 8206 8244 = 3.0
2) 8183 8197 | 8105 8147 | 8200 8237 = 0.7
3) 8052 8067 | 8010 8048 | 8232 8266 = -0.5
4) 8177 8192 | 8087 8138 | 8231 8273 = 0.8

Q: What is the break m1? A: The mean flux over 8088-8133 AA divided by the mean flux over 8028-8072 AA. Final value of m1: 1.2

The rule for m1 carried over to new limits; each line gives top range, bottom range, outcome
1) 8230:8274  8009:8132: 0.87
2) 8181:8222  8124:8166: 0.95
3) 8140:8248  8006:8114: 0.93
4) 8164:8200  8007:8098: 0.99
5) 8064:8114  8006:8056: 1.16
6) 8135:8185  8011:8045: 1.05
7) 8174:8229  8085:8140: 0.82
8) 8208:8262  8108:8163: 0.87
